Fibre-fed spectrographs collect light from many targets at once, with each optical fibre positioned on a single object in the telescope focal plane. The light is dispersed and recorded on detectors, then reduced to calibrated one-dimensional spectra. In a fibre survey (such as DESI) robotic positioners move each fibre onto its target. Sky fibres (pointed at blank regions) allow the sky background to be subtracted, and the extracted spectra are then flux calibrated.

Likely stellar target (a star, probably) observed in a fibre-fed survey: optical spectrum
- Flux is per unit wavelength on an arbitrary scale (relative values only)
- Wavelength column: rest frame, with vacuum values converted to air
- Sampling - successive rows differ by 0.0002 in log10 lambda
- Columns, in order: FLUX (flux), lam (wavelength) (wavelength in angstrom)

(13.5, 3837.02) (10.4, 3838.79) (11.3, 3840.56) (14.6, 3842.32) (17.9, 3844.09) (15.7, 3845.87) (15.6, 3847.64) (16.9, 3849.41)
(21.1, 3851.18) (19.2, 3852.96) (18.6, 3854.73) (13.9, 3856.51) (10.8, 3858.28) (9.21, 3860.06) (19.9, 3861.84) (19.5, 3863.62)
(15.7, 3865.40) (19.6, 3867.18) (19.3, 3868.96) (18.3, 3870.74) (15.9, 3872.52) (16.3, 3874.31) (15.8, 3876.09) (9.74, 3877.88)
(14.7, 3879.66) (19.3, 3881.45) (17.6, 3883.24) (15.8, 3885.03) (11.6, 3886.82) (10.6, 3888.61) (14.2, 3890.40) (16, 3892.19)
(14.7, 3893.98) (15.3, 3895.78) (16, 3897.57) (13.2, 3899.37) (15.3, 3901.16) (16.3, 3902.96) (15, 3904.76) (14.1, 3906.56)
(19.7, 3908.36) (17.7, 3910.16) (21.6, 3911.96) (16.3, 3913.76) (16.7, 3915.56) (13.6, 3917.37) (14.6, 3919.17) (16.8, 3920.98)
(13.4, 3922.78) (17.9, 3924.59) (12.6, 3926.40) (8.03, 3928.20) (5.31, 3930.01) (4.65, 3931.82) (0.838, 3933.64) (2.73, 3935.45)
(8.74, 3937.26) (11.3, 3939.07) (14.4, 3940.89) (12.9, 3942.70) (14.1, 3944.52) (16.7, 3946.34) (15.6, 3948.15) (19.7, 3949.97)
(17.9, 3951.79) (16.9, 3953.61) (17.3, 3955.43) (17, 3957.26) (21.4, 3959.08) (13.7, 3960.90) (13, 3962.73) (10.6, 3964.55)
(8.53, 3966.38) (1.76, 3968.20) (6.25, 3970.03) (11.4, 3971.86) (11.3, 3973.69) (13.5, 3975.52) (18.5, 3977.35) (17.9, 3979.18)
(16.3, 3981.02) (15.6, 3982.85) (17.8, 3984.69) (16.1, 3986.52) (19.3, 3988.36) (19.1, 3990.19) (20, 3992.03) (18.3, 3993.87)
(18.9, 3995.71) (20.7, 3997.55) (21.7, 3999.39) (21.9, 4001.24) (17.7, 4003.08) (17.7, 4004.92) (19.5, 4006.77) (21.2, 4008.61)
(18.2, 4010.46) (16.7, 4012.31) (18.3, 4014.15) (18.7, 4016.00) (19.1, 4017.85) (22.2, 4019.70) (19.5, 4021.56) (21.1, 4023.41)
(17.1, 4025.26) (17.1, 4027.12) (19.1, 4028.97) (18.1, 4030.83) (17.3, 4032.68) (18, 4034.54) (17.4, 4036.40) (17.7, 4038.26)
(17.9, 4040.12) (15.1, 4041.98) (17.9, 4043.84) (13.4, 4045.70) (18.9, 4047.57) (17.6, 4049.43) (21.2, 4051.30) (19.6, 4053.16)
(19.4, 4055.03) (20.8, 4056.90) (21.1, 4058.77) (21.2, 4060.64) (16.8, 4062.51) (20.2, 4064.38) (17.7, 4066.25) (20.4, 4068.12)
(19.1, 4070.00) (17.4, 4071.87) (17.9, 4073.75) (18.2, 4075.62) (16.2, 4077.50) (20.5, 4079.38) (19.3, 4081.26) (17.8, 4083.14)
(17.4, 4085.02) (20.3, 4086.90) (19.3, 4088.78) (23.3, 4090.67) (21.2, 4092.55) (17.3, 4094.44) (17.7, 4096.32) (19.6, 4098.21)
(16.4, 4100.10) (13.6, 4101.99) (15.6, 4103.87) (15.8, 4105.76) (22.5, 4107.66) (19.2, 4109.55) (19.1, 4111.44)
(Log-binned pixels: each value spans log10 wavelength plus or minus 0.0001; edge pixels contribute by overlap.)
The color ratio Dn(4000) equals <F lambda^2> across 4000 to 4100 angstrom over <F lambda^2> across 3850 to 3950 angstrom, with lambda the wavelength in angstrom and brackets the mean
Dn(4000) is 1.39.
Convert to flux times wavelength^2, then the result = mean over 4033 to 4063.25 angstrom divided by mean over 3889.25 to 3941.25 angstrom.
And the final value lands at 1.5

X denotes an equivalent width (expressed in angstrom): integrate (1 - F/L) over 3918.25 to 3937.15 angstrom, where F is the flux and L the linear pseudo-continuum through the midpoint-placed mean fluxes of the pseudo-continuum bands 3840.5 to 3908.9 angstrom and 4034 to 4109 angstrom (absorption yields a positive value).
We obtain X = 7.8 angstrom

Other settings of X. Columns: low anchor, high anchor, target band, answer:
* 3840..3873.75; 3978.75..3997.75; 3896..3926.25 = 2.0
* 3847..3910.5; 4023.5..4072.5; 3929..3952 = 8.1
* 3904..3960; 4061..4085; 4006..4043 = -3.3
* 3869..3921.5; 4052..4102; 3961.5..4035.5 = 3.1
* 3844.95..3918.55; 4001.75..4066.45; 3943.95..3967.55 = 2.5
